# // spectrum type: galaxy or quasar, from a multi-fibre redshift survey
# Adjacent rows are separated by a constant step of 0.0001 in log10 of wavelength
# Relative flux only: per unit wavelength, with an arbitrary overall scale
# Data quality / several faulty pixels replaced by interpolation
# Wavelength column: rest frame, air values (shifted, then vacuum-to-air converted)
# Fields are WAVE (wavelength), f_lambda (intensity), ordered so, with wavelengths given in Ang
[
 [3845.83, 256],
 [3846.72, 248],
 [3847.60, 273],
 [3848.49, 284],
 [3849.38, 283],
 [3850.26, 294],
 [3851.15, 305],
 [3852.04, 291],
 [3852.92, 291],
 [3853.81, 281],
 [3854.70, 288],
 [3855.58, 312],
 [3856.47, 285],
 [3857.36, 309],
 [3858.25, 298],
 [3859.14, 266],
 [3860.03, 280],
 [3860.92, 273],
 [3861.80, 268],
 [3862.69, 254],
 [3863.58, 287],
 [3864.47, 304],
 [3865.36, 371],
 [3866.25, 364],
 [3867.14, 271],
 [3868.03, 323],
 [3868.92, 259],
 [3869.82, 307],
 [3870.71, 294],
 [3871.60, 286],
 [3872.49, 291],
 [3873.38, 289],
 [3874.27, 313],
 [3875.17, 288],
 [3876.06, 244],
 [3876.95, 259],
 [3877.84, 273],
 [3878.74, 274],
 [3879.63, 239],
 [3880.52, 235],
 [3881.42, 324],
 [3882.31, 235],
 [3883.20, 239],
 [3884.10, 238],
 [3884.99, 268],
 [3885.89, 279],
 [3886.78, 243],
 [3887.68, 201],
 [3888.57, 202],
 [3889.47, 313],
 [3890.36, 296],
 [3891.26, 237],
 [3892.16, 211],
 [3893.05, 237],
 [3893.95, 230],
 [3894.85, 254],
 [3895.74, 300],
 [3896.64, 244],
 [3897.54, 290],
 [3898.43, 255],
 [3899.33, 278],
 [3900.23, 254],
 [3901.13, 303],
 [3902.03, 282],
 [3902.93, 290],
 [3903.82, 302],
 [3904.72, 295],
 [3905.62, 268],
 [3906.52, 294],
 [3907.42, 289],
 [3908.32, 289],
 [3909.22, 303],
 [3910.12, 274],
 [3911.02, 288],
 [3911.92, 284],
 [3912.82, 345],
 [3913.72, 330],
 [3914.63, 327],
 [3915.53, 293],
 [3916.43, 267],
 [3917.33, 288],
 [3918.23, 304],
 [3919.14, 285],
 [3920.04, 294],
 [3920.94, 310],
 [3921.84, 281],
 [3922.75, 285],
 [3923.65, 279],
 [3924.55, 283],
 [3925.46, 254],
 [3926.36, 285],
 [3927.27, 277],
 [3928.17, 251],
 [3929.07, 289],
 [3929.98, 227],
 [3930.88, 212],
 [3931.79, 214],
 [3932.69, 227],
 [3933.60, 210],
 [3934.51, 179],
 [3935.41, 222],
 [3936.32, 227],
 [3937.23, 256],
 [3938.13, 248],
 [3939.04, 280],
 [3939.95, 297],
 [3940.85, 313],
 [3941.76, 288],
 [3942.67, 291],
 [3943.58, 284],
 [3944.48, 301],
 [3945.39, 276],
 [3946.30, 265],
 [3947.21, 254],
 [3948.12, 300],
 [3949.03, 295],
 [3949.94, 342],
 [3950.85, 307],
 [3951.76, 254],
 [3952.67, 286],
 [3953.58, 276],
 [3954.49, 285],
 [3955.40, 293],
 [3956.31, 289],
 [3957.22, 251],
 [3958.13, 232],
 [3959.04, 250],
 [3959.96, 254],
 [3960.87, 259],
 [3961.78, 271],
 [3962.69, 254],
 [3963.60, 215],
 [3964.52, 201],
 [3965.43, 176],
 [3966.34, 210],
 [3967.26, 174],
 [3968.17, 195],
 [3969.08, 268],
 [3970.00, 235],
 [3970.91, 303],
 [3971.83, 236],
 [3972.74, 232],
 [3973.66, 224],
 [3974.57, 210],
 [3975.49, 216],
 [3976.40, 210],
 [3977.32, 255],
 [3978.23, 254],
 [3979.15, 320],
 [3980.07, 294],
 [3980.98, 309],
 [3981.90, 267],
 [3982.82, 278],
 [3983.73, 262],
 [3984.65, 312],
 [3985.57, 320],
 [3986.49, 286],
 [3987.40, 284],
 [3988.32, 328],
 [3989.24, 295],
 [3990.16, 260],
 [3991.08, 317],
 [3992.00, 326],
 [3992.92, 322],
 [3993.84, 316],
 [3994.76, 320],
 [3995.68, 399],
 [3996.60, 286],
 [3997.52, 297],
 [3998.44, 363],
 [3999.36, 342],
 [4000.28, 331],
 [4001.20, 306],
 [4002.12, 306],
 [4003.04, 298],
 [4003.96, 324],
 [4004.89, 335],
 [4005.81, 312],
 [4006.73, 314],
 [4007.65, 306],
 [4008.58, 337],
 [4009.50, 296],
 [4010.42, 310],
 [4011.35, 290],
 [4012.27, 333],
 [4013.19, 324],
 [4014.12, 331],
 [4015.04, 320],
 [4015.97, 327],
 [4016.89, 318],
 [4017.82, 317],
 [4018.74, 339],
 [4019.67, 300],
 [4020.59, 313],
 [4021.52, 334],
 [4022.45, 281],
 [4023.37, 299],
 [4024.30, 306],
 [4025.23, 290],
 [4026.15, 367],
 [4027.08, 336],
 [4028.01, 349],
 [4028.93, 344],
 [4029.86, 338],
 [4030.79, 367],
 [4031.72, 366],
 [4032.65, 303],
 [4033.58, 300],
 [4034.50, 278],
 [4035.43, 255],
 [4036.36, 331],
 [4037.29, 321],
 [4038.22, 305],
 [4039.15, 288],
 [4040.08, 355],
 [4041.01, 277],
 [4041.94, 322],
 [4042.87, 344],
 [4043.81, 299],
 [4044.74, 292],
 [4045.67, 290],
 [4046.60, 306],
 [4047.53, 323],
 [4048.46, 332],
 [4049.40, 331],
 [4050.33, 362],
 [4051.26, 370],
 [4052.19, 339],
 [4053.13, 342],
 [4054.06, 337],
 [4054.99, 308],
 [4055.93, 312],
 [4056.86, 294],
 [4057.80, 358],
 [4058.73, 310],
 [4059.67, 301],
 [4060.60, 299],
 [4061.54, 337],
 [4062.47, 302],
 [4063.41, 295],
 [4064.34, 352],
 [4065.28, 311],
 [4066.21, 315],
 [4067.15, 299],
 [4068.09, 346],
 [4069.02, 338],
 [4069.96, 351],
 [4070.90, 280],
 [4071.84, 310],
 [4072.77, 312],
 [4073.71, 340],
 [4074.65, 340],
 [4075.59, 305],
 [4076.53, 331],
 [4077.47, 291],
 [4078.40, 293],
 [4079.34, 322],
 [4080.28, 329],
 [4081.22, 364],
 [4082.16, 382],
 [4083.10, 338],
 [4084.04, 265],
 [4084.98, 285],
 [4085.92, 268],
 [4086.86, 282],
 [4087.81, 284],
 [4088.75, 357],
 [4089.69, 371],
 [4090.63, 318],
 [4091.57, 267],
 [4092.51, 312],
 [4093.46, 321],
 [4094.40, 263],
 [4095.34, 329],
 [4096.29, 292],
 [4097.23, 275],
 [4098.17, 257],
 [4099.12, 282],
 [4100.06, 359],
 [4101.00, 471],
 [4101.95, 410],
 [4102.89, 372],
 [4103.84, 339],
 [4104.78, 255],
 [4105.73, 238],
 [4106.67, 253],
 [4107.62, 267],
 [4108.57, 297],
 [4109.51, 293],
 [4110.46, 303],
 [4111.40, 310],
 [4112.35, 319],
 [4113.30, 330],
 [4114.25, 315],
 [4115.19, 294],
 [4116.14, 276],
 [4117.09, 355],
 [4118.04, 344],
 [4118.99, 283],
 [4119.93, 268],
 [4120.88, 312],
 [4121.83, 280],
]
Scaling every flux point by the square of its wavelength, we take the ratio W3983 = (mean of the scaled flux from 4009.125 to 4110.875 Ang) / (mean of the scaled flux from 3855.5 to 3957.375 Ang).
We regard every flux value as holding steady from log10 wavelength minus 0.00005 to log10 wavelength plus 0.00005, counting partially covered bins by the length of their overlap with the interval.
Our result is 1.24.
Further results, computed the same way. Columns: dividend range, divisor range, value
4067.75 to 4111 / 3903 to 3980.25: 1.27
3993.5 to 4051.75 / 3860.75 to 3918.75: 1.23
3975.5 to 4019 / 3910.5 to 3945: 1.17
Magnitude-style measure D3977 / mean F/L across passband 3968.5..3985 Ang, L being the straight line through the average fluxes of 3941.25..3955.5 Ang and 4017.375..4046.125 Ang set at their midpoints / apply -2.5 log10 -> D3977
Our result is 0.15 mag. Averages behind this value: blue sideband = 287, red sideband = 316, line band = 259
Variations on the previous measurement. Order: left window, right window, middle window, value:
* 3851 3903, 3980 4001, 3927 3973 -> 0.16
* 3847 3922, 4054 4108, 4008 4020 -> -0.05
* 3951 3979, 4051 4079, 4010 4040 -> -0.10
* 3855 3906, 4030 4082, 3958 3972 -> 0.26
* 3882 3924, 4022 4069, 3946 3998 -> 0.10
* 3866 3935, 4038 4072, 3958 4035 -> 0.03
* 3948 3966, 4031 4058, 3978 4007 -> -0.08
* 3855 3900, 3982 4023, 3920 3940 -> 0.14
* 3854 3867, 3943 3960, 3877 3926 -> 0.05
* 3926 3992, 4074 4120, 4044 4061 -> -0.09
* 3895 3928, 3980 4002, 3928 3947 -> 0.16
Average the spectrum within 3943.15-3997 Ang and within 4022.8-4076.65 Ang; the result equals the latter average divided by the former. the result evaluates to 1.18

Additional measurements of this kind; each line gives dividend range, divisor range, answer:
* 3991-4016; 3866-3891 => 1.18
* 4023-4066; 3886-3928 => 1.15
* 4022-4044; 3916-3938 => 1.23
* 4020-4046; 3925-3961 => 1.19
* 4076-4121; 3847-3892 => 1.12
